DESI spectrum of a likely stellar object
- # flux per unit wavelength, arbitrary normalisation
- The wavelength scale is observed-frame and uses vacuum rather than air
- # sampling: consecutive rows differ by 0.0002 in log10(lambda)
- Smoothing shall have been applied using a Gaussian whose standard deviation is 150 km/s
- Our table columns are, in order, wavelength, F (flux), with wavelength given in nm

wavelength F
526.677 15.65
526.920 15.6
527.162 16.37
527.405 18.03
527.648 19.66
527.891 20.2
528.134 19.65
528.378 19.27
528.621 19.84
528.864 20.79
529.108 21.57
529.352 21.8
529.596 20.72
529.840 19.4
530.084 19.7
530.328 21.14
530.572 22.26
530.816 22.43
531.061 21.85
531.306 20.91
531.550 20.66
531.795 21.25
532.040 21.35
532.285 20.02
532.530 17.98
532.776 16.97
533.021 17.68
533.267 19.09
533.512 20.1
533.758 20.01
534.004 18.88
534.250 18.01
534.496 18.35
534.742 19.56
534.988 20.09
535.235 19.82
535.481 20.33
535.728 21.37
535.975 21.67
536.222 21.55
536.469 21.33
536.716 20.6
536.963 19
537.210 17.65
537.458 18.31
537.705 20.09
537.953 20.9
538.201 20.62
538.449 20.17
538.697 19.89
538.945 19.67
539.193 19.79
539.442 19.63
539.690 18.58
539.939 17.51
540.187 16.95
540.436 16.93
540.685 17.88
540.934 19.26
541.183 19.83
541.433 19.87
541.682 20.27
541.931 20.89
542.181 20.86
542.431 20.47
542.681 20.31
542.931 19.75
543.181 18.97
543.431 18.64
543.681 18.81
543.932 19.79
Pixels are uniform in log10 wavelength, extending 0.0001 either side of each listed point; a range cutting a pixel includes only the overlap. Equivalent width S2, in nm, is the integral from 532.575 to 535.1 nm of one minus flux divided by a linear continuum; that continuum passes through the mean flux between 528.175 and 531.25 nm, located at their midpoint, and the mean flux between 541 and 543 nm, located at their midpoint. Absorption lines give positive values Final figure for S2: 0.222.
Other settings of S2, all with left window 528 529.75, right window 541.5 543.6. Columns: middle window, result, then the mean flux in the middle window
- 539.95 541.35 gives 0.132 nm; 18.2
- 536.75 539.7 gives 0.082 nm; 19.6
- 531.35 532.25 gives -0.026 nm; 21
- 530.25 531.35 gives -0.074 nm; 21.8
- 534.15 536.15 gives 0.029 nm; 20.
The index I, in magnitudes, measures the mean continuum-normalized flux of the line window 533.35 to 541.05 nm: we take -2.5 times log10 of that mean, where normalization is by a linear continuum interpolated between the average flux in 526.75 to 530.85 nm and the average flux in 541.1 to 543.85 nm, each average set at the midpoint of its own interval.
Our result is 0.02 mag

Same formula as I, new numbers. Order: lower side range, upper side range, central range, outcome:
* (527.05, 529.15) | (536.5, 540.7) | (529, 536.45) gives -0.05 mag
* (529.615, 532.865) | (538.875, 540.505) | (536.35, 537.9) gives -0.03 mag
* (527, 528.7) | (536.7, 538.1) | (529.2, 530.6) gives -0.10 mag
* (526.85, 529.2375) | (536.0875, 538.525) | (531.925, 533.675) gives 0.03 mag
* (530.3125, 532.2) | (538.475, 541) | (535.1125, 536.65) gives -0.06 mag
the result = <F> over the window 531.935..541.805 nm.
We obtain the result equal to 19.4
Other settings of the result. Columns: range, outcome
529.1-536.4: 20.2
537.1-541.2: 19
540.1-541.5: 18.4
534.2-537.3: 20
